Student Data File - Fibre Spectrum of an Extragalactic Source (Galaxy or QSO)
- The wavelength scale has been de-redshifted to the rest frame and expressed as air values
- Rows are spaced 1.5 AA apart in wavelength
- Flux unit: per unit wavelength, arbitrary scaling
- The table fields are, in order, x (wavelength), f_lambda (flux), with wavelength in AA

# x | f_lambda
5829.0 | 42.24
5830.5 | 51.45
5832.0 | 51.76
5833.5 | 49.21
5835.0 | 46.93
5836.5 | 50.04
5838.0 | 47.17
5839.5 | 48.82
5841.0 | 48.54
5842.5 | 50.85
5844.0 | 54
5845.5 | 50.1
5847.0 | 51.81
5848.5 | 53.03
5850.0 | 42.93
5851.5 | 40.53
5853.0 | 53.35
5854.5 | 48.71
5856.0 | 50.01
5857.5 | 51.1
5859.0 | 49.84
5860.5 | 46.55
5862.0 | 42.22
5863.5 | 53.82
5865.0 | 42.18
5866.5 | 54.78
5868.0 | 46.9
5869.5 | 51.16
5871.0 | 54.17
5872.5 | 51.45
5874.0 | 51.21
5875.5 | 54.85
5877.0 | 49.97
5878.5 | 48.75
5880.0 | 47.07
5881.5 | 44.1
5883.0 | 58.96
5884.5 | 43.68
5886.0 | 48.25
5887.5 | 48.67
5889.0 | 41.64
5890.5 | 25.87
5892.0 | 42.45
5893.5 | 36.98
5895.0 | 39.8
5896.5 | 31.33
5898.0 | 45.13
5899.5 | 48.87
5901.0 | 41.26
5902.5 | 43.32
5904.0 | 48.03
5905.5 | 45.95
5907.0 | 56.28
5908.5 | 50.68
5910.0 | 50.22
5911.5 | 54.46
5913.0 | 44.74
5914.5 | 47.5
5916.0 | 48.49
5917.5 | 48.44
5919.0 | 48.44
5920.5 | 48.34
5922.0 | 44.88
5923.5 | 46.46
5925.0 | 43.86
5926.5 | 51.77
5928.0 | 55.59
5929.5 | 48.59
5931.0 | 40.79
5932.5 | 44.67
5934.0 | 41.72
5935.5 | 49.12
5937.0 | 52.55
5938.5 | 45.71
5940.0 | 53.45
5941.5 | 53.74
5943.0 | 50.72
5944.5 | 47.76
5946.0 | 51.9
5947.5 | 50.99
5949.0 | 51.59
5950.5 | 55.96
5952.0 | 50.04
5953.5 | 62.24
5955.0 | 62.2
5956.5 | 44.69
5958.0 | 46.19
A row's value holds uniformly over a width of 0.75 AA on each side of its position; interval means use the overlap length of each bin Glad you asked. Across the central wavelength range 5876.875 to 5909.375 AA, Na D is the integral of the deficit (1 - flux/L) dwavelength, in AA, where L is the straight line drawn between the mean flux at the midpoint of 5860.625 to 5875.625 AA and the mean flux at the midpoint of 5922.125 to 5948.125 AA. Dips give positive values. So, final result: 3.1 AA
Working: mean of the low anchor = 49.9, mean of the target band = 44.8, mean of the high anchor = 48.7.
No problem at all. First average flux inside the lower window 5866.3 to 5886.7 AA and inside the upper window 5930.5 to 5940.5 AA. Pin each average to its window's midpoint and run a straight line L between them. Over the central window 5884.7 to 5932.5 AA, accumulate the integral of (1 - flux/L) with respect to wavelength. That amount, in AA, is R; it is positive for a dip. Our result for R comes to 2.6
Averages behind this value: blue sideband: 50.3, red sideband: 46.8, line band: 45.7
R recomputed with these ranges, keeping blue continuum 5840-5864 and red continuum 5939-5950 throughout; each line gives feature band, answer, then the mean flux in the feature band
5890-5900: 2.3 AA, 38.7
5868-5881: -0.3 AA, 50.7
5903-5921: 0.5 AA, 49.2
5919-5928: 0.5 AA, 47.9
